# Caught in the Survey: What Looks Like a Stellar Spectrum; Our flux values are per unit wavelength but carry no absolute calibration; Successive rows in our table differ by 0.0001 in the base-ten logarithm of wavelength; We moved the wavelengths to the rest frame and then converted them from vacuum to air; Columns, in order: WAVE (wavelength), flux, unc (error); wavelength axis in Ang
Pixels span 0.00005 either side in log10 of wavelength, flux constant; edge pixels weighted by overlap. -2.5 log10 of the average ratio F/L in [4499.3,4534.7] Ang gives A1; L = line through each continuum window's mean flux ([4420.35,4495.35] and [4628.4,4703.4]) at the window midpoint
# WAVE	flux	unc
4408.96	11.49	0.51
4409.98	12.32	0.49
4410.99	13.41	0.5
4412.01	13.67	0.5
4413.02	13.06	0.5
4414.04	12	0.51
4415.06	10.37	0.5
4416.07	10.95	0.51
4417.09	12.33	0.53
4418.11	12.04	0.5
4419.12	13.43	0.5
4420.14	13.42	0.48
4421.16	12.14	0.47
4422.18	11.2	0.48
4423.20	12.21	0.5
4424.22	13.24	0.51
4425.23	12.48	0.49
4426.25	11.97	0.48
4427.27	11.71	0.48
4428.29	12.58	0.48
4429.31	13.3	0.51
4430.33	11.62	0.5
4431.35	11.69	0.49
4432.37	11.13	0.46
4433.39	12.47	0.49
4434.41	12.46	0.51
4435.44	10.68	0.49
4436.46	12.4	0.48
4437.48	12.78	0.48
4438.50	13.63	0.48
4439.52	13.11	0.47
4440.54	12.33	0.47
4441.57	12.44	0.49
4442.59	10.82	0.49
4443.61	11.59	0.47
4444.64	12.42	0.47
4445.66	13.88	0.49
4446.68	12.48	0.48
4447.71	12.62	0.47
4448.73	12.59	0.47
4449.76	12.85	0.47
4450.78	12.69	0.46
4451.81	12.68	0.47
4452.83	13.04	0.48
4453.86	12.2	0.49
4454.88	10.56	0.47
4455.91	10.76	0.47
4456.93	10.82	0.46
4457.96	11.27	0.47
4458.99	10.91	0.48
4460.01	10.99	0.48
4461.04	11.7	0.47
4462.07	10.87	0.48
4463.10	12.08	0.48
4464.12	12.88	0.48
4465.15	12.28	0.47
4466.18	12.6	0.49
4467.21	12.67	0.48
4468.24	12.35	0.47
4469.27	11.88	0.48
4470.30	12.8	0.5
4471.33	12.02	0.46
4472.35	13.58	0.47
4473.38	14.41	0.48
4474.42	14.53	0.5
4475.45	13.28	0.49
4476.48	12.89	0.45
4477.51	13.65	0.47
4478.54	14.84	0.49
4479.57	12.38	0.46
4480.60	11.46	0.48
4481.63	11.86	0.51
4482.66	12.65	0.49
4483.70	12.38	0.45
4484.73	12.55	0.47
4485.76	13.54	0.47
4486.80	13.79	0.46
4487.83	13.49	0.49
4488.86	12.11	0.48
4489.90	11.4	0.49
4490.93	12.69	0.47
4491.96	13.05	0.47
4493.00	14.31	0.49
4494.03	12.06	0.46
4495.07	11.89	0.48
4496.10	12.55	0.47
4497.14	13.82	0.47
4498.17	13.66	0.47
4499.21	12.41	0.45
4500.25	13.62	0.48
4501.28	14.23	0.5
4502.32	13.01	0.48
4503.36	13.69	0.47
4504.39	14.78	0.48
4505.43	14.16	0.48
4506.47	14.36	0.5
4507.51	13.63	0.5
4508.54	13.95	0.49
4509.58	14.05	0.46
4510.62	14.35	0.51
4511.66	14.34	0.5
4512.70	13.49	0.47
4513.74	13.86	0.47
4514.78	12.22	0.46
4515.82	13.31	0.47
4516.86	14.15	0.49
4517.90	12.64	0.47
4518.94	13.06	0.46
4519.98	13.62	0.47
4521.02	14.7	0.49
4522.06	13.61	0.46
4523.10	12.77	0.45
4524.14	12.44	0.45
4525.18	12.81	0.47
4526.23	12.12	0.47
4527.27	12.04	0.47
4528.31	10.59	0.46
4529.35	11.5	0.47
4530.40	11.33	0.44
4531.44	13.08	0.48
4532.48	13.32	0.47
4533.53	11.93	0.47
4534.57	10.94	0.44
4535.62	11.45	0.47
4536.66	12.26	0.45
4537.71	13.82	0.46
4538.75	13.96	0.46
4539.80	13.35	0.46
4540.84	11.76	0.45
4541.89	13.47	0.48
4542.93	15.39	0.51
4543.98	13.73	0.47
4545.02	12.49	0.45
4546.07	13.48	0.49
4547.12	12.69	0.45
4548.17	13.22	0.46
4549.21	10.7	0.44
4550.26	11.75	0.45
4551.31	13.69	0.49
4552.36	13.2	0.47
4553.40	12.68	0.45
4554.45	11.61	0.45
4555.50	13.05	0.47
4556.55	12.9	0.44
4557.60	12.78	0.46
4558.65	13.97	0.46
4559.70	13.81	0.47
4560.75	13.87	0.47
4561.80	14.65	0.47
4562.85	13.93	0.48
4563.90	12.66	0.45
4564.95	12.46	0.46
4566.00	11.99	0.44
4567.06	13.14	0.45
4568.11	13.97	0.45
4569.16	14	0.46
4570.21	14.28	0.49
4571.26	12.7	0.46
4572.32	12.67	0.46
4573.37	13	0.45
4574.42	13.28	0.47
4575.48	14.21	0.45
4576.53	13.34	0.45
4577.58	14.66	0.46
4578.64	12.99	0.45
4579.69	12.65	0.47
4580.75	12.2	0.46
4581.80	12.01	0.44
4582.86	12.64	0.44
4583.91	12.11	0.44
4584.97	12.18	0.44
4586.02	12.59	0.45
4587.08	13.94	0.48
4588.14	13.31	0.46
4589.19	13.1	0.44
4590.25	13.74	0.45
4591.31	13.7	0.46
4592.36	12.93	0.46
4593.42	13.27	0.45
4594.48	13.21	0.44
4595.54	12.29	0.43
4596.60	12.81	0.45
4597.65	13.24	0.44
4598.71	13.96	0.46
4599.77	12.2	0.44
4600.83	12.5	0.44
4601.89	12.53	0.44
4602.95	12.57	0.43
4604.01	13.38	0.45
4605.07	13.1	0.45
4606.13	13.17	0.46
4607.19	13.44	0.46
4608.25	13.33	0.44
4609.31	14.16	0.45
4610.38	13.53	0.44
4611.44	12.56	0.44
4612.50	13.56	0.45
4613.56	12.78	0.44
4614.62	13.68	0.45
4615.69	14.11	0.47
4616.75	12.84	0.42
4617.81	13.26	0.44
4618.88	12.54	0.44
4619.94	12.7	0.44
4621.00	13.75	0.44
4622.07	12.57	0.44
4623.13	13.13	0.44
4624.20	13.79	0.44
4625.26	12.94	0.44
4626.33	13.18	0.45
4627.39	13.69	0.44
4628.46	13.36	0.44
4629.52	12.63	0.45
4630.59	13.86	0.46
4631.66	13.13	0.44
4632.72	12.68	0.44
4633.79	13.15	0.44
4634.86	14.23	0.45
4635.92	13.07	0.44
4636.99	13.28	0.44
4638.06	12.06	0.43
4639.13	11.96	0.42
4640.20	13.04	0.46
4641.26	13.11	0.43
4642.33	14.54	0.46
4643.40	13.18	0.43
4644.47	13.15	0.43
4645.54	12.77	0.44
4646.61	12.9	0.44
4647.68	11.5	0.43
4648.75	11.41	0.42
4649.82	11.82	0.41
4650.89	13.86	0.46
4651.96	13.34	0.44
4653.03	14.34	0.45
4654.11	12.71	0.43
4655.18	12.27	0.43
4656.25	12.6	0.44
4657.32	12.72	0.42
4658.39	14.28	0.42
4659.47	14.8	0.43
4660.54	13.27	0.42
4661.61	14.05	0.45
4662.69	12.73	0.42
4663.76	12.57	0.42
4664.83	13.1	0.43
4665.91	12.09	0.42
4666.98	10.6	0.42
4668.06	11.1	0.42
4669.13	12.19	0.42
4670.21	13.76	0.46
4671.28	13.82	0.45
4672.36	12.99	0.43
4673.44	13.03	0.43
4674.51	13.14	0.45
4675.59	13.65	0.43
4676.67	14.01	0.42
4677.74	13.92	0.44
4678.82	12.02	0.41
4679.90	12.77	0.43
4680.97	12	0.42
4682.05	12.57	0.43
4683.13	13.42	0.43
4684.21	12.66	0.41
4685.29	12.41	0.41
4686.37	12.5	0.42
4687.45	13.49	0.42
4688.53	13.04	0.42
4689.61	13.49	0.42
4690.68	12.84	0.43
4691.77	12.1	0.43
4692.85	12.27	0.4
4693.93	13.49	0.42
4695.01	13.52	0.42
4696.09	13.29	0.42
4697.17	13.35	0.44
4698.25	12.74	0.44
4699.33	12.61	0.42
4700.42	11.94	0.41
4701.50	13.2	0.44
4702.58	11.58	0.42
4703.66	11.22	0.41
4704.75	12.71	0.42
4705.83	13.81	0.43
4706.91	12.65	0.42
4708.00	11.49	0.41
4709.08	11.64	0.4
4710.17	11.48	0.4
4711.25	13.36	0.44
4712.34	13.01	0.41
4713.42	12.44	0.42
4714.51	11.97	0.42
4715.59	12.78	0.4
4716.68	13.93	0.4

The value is -0.05 mag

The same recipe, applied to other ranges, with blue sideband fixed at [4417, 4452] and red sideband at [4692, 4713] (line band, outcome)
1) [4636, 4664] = -0.04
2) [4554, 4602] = -0.05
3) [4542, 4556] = -0.04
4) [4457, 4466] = 0.07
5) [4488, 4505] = -0.06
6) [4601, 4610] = -0.06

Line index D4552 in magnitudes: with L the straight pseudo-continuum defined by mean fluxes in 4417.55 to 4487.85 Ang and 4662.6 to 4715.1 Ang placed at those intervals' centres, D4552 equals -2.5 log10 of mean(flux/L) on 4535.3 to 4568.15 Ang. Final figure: -0.045 mag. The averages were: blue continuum 12.4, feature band 13.1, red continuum 12.7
